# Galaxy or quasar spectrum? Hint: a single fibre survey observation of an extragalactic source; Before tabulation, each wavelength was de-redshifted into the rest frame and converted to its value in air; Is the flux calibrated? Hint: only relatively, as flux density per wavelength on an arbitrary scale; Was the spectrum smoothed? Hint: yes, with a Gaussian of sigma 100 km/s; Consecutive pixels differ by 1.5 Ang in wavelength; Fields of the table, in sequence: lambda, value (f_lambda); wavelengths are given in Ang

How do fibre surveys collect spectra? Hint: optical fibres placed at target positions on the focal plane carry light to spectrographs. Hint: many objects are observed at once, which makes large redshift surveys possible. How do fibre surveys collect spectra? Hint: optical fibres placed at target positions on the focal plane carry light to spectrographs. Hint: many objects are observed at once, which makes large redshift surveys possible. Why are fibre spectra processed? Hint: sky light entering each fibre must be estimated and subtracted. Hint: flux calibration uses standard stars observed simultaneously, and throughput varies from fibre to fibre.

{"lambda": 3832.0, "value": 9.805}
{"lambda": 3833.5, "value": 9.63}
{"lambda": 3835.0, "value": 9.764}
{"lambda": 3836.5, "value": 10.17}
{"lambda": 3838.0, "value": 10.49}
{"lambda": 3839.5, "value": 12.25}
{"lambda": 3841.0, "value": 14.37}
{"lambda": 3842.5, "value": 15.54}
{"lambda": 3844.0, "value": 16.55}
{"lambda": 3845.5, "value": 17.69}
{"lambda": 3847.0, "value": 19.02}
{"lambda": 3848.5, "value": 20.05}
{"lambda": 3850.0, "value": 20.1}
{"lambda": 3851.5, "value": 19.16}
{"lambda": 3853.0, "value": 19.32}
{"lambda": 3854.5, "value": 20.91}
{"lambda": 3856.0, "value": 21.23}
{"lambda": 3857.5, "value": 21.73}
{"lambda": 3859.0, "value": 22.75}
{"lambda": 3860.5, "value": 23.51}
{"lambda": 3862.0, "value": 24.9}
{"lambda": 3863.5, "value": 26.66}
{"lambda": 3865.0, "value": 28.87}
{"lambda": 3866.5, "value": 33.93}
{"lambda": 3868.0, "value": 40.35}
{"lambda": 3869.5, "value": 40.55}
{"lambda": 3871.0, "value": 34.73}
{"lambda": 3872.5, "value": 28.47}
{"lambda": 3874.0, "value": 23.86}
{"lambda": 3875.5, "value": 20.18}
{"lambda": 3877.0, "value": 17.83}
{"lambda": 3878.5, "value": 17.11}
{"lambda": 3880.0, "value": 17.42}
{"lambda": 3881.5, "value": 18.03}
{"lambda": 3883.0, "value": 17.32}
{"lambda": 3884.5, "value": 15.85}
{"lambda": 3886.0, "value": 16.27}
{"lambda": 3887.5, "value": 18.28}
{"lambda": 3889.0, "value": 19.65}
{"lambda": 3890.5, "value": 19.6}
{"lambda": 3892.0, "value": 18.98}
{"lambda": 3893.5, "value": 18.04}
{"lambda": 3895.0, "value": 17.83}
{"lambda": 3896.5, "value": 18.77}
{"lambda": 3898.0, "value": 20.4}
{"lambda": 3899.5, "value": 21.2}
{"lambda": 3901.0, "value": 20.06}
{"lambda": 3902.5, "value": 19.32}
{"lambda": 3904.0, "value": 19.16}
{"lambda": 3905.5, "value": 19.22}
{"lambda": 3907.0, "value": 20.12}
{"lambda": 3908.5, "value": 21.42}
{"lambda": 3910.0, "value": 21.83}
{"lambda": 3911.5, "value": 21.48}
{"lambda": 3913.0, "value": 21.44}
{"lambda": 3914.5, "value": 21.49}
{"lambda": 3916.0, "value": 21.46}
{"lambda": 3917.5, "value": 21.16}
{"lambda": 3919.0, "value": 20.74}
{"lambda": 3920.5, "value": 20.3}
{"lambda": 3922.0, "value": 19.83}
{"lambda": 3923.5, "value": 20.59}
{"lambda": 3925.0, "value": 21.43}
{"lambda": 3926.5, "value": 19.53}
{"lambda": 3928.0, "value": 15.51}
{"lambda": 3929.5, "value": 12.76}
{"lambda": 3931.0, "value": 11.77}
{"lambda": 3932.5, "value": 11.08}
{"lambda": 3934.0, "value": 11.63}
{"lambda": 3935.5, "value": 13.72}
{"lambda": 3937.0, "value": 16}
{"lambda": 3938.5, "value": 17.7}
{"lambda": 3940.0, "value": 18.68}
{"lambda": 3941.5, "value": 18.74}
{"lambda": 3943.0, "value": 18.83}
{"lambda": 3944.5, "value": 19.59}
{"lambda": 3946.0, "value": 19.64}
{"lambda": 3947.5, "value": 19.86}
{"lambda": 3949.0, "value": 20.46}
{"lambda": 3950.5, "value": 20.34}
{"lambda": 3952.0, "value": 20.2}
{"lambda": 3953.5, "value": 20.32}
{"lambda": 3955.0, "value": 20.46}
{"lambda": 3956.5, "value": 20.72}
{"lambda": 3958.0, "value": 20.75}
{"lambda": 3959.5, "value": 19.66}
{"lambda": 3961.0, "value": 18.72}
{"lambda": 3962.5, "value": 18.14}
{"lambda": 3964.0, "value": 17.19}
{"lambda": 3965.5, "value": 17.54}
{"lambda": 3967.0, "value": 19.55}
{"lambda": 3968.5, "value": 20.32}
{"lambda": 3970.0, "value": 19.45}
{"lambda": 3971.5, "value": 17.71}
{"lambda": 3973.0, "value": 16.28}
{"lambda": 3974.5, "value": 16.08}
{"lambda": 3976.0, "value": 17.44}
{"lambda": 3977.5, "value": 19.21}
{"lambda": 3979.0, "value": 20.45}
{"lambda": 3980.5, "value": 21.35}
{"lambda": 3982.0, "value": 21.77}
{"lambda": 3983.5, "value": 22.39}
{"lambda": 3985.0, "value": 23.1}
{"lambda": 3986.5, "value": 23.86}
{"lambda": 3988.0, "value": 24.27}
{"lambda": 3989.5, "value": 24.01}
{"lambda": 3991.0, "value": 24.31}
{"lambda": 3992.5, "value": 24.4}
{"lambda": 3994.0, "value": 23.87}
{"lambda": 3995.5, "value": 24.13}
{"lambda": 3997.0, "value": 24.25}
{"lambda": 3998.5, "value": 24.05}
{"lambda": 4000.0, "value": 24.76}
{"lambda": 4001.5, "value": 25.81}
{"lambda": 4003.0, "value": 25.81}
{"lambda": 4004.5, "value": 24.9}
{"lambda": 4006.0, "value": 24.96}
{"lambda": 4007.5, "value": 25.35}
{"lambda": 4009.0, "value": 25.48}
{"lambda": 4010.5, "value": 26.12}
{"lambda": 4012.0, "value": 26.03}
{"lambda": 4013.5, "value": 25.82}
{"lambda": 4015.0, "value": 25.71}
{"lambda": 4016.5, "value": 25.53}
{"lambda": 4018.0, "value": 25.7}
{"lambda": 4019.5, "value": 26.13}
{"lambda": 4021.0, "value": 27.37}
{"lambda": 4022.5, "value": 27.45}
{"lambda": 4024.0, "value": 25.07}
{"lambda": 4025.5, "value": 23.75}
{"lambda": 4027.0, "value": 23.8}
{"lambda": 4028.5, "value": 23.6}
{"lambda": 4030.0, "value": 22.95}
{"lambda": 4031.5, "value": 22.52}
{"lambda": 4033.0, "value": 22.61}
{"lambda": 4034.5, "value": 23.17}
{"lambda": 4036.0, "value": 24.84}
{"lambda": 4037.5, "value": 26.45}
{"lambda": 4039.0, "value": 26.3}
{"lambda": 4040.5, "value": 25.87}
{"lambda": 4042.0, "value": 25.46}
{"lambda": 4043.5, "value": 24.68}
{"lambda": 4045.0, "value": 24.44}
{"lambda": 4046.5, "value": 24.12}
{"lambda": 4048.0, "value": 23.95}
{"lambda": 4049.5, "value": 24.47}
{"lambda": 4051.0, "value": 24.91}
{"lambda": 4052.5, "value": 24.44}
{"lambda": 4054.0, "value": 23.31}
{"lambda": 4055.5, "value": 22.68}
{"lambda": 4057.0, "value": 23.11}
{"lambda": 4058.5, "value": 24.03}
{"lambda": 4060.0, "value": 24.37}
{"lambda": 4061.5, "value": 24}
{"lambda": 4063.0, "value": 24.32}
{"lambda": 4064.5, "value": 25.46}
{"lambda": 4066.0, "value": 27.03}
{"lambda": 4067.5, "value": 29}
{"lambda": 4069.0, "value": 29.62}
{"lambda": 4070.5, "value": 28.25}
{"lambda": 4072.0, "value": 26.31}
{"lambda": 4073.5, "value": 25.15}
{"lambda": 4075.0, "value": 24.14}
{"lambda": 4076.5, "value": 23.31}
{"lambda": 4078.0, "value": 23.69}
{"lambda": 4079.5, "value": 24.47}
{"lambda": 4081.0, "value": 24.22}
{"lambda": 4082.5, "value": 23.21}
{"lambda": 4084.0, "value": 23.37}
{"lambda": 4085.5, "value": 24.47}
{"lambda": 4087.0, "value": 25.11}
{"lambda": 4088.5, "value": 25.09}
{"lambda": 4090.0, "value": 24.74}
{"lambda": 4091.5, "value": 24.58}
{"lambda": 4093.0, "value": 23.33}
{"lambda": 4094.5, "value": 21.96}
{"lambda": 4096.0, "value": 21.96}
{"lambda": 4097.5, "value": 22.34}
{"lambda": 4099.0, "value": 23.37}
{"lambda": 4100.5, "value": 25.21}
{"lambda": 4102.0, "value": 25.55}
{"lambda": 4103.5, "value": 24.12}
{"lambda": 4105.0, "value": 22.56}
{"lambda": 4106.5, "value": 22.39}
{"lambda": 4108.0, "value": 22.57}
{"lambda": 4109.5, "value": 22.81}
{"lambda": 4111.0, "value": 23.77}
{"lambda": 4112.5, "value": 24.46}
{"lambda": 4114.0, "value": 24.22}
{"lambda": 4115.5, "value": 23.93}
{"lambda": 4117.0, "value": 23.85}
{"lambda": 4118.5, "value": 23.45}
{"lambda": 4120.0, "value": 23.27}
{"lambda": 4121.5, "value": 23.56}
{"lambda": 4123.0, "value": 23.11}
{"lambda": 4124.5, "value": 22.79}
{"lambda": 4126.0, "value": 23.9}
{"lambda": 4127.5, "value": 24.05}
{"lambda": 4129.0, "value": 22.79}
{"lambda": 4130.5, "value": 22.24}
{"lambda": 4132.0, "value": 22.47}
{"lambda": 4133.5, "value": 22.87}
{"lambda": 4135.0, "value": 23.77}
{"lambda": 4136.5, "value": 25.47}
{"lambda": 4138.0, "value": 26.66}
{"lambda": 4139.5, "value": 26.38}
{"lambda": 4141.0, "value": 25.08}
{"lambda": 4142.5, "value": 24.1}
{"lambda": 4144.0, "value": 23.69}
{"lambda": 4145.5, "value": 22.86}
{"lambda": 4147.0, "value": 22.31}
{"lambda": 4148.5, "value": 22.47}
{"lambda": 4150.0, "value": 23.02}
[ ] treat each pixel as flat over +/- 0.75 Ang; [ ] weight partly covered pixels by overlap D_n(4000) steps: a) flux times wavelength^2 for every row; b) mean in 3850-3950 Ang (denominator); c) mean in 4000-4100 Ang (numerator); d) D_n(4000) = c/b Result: 1.30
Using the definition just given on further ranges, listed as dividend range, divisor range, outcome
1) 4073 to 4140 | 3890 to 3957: 1.37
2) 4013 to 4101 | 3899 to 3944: 1.42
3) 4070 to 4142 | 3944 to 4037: 1.13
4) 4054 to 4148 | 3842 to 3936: 1.30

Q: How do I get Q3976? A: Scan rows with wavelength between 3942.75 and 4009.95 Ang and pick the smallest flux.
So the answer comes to 16.08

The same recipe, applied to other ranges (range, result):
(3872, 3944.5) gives 11.08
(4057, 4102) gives 21.96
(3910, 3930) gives 12.76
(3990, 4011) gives 23.87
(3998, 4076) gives 22.52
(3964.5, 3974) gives 16.28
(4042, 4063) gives 22.68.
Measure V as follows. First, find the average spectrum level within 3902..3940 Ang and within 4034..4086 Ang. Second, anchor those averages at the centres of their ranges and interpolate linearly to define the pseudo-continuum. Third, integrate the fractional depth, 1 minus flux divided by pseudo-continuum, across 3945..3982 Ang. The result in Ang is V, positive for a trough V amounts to 2.0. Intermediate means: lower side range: 18.4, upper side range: 24.9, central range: 19.3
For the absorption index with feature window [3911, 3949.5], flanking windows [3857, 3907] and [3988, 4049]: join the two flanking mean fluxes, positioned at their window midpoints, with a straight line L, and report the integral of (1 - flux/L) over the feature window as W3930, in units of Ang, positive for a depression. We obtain 8.31 Ang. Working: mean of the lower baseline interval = 22.4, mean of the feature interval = 18.3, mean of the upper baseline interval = 24.9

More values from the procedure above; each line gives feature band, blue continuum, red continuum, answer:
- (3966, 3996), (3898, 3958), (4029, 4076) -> 0.57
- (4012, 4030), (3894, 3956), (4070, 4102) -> -2.69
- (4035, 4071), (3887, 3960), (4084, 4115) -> -4.32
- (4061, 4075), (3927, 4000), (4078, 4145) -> -2.46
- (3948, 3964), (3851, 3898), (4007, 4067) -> 2.62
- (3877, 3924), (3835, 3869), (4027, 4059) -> 4.77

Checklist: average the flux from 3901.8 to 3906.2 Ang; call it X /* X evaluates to 19.2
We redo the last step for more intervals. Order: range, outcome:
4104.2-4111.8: 22.8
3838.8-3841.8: 13.4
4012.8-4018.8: 25.7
